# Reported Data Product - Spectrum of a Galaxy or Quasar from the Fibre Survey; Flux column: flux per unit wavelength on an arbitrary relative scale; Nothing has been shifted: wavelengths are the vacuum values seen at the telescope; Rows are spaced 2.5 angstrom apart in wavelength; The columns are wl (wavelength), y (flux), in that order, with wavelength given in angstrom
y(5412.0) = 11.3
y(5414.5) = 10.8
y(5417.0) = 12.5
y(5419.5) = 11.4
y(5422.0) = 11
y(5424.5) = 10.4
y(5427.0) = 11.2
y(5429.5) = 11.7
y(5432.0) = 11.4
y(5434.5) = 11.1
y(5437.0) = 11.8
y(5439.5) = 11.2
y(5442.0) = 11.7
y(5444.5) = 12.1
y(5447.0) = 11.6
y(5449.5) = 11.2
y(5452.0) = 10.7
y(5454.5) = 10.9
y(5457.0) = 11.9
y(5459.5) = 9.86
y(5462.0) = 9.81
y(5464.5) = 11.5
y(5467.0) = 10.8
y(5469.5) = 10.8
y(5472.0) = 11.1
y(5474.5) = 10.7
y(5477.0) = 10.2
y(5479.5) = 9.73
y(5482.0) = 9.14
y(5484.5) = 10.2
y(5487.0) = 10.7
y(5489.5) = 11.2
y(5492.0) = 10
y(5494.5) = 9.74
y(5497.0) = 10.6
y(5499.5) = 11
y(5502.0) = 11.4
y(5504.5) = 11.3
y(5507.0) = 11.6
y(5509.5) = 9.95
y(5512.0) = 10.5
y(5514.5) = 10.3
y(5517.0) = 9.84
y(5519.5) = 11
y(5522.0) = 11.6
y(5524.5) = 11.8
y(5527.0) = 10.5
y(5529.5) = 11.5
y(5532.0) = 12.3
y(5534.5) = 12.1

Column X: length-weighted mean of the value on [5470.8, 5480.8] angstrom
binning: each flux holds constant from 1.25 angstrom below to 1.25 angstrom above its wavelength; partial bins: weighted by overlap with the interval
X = 10.4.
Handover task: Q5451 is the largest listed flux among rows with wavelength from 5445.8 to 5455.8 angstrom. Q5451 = 11.6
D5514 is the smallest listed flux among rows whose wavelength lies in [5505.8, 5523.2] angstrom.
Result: 9.84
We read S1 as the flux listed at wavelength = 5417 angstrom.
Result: 12.5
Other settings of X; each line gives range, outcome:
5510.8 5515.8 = 10.4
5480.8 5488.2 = 10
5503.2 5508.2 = 11.4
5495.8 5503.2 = 11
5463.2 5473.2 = 11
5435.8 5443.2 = 11.6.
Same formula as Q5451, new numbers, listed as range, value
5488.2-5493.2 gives 11.2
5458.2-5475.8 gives 11.5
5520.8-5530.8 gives 11.8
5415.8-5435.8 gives 12.5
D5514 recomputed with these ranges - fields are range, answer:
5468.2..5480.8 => 9.73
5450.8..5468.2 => 9.81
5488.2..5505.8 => 9.74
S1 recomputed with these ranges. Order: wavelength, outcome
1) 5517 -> 9.84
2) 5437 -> 11.8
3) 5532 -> 12.3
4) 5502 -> 11.4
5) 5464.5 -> 11.5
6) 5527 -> 10.5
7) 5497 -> 10.6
